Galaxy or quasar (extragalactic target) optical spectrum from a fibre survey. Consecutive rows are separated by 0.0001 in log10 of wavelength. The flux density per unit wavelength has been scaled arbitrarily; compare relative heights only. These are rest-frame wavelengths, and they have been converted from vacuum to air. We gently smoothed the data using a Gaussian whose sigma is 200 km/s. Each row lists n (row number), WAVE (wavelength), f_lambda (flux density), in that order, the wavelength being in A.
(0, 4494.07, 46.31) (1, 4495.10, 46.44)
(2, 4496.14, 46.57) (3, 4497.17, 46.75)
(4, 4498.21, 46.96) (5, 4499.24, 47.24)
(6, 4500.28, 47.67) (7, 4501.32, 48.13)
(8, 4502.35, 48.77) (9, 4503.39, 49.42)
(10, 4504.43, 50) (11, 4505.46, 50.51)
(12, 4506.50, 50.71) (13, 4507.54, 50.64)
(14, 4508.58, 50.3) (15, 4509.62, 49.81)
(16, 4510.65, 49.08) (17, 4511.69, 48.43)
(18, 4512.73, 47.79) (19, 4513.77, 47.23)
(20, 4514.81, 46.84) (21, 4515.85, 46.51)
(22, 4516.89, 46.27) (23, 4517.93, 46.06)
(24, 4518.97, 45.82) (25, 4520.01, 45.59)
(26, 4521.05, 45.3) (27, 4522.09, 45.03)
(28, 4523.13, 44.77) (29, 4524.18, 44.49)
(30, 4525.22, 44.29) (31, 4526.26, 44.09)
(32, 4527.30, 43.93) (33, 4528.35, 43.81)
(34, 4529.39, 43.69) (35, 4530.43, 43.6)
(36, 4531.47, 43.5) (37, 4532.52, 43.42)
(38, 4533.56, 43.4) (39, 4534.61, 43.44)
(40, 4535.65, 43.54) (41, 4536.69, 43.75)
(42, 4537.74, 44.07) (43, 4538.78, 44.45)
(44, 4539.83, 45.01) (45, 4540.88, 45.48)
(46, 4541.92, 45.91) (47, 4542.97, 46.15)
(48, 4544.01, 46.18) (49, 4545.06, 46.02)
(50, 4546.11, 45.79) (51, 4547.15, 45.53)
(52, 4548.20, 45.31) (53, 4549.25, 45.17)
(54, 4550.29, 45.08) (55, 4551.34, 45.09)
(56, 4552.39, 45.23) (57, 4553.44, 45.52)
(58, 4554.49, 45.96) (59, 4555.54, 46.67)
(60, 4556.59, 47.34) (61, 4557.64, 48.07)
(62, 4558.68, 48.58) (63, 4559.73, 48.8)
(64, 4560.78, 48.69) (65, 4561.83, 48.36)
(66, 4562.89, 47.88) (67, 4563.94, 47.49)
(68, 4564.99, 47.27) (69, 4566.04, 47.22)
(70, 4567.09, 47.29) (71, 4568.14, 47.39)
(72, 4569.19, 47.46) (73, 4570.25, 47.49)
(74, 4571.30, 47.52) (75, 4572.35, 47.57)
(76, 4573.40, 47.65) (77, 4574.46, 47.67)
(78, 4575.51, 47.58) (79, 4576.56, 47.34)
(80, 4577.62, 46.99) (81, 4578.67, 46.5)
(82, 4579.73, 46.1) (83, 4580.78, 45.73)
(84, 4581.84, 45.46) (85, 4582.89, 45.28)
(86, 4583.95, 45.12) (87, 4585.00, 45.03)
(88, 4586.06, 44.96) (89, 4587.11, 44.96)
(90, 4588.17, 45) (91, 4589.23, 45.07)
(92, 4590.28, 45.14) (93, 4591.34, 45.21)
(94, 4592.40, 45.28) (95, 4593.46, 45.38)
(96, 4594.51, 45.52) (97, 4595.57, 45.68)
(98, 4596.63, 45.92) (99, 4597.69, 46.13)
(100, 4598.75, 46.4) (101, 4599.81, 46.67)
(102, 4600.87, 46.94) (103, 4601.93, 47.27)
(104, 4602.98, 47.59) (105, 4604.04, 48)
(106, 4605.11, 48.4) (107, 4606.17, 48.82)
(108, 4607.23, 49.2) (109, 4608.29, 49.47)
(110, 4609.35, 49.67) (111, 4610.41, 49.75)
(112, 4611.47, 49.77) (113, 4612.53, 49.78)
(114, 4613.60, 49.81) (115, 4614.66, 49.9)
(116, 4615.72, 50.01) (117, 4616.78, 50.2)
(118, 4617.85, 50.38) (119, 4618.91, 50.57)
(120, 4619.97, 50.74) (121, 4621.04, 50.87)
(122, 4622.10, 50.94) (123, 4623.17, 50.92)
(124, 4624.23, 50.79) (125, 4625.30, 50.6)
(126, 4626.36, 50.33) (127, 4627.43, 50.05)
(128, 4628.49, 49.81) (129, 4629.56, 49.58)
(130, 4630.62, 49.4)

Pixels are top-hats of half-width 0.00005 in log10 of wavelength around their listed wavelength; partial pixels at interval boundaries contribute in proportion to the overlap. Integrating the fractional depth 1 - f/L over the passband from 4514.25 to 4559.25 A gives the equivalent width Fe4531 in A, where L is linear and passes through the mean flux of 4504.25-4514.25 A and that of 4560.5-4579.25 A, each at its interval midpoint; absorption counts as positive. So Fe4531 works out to 3.1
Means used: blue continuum 49.5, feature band 45.2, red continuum 47.5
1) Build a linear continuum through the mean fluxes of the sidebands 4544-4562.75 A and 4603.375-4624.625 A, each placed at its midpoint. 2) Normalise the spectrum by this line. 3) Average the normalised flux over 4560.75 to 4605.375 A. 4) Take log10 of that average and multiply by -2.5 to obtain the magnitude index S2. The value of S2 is 0.04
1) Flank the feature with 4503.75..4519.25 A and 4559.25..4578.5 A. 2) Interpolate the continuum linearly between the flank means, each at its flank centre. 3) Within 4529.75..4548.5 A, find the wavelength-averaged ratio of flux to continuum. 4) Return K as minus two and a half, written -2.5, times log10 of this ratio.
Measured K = 0.08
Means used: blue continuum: 48.5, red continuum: 47.6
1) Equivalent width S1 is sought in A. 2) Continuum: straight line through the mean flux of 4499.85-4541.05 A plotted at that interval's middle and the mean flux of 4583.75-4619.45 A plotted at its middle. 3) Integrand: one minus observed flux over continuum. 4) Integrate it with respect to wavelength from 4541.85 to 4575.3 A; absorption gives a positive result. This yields -0.05 A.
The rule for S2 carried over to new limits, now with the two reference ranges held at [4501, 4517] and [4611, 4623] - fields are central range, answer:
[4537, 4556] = 0.09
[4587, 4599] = 0.10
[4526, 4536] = 0.13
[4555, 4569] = 0.04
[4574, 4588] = 0.09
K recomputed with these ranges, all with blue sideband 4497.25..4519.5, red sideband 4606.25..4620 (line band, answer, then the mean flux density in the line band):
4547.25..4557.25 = 0.075 mag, 45.7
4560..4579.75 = 0.039 mag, 47.5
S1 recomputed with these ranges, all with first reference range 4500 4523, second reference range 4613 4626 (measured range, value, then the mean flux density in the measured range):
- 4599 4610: 0.4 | 48.2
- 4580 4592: 1.1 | 45.2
